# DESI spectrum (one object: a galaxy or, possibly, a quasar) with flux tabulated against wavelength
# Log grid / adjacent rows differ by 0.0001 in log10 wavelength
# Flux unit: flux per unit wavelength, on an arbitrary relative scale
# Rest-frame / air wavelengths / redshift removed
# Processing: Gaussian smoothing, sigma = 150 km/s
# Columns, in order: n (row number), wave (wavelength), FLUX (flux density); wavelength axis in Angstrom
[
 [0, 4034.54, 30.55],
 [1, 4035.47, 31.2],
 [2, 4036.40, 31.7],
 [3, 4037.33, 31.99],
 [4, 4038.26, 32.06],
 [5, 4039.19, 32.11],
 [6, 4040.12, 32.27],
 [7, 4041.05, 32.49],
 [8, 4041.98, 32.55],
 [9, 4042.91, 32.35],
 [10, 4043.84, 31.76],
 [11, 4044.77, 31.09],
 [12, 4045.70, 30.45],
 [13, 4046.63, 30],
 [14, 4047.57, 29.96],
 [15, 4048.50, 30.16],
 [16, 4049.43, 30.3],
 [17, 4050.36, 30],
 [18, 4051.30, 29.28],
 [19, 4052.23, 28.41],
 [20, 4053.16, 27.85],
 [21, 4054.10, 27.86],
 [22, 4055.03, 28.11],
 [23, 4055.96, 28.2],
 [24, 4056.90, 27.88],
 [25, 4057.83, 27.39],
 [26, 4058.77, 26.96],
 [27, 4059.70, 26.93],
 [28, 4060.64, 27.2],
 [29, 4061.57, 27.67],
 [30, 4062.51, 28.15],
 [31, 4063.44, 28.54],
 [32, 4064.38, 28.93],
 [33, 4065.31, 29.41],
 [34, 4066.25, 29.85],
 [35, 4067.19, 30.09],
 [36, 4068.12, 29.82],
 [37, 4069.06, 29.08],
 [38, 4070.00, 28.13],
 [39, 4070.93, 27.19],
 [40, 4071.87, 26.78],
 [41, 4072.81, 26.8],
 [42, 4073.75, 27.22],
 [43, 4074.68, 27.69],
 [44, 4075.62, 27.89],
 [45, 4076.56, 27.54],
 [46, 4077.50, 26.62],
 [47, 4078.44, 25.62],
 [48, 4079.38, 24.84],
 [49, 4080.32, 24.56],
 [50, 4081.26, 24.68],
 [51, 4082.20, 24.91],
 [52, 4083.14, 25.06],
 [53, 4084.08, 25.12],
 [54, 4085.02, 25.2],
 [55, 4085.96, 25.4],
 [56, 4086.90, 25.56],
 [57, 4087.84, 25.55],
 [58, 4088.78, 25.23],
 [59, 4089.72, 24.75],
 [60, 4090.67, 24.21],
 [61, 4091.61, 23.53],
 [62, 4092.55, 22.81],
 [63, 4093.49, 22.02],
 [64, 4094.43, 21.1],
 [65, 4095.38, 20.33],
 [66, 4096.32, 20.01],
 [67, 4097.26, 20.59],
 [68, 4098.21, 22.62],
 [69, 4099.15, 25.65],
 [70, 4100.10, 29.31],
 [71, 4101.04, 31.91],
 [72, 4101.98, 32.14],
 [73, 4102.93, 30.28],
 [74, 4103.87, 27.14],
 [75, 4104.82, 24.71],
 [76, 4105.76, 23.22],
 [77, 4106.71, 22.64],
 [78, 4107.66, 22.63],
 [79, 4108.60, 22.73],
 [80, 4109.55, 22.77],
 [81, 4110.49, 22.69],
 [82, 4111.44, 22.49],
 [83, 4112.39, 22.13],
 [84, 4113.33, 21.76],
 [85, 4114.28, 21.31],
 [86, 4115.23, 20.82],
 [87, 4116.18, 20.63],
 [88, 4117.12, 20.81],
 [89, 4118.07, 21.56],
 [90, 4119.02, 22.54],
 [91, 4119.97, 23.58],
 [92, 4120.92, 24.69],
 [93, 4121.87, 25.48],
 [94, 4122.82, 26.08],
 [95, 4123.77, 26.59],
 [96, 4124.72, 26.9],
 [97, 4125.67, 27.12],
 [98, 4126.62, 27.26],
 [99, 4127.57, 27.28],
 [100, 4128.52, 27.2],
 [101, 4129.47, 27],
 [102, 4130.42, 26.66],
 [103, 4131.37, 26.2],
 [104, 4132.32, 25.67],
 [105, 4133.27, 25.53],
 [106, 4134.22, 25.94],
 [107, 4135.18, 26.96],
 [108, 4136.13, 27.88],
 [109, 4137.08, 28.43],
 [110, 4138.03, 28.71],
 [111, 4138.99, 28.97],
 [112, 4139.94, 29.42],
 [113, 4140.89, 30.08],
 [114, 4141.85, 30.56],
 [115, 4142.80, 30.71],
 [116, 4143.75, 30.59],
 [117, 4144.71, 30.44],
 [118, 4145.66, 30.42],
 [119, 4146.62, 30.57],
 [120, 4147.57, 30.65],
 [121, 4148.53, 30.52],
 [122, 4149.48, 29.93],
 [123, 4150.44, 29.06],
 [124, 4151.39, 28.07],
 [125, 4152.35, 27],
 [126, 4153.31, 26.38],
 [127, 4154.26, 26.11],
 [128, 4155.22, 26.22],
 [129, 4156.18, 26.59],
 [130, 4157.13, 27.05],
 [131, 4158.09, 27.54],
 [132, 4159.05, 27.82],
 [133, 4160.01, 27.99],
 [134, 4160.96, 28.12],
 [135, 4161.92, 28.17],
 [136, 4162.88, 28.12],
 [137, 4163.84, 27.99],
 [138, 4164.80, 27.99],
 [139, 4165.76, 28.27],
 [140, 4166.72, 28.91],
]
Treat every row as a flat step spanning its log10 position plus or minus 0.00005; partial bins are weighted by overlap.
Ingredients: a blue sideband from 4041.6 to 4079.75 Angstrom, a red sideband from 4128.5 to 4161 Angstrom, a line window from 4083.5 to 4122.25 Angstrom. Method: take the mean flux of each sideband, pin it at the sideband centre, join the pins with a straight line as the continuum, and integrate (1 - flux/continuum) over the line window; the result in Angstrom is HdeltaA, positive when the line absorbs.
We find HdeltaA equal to 6.16 Angstrom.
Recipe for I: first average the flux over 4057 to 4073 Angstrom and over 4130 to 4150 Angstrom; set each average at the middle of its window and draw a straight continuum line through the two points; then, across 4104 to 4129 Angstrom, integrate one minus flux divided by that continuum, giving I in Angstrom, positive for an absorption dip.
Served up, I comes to 4.2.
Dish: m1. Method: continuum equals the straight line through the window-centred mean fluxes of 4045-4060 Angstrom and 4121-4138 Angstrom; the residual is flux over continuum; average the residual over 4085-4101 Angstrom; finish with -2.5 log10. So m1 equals 0.16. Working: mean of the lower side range 28.8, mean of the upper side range 26.7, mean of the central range 23.9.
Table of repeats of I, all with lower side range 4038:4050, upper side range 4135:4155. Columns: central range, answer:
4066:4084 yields 2.2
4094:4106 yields 1.9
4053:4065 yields 1.2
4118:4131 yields 1.6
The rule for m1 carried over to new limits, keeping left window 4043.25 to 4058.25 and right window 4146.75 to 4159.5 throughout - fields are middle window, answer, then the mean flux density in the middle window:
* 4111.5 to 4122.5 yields 0.26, 22.4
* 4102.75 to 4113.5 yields 0.21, 23.7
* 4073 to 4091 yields 0.13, 25.7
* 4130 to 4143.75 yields 0.00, 28.1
